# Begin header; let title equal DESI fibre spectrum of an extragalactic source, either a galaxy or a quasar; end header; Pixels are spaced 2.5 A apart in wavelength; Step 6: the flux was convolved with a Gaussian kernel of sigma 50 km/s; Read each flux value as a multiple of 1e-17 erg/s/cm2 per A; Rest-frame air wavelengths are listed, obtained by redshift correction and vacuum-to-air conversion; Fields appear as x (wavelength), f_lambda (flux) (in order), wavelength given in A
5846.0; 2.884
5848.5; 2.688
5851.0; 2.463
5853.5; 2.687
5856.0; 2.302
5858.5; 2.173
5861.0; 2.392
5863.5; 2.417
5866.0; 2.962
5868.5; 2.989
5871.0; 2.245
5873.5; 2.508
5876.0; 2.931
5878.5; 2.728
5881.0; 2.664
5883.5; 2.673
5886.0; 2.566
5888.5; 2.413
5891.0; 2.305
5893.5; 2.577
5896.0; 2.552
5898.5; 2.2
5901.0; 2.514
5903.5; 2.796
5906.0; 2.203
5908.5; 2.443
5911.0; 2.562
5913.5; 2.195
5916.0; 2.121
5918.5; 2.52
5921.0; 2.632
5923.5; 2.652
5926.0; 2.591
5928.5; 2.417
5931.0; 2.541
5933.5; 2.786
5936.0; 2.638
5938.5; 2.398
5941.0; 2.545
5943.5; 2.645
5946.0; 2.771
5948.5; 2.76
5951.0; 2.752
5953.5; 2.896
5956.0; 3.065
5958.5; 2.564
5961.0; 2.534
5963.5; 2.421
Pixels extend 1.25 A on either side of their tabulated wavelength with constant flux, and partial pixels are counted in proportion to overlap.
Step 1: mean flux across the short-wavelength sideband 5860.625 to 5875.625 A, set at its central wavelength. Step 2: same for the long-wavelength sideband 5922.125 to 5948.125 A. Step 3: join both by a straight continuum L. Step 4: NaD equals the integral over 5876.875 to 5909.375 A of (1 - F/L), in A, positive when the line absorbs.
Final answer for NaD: 1.2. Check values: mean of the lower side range 2.62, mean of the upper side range 2.6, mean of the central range 2.52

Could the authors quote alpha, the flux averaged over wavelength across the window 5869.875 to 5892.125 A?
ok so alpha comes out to 2.56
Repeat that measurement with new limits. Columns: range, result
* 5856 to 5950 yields 2.54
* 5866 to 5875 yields 2.64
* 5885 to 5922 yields 2.44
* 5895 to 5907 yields 2.46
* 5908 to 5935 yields 2.5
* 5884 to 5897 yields 2.49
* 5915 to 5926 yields 2.5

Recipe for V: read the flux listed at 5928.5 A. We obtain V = 2.417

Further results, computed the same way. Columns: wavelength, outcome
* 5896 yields 2.552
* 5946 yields 2.771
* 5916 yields 2.121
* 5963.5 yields 2.421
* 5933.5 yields 2.786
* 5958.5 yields 2.564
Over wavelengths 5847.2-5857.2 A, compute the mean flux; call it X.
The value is 2.54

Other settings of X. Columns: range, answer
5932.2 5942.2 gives 2.59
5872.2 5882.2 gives 2.71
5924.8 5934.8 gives 2.58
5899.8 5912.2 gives 2.5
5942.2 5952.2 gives 2.73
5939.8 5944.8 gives 2.6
